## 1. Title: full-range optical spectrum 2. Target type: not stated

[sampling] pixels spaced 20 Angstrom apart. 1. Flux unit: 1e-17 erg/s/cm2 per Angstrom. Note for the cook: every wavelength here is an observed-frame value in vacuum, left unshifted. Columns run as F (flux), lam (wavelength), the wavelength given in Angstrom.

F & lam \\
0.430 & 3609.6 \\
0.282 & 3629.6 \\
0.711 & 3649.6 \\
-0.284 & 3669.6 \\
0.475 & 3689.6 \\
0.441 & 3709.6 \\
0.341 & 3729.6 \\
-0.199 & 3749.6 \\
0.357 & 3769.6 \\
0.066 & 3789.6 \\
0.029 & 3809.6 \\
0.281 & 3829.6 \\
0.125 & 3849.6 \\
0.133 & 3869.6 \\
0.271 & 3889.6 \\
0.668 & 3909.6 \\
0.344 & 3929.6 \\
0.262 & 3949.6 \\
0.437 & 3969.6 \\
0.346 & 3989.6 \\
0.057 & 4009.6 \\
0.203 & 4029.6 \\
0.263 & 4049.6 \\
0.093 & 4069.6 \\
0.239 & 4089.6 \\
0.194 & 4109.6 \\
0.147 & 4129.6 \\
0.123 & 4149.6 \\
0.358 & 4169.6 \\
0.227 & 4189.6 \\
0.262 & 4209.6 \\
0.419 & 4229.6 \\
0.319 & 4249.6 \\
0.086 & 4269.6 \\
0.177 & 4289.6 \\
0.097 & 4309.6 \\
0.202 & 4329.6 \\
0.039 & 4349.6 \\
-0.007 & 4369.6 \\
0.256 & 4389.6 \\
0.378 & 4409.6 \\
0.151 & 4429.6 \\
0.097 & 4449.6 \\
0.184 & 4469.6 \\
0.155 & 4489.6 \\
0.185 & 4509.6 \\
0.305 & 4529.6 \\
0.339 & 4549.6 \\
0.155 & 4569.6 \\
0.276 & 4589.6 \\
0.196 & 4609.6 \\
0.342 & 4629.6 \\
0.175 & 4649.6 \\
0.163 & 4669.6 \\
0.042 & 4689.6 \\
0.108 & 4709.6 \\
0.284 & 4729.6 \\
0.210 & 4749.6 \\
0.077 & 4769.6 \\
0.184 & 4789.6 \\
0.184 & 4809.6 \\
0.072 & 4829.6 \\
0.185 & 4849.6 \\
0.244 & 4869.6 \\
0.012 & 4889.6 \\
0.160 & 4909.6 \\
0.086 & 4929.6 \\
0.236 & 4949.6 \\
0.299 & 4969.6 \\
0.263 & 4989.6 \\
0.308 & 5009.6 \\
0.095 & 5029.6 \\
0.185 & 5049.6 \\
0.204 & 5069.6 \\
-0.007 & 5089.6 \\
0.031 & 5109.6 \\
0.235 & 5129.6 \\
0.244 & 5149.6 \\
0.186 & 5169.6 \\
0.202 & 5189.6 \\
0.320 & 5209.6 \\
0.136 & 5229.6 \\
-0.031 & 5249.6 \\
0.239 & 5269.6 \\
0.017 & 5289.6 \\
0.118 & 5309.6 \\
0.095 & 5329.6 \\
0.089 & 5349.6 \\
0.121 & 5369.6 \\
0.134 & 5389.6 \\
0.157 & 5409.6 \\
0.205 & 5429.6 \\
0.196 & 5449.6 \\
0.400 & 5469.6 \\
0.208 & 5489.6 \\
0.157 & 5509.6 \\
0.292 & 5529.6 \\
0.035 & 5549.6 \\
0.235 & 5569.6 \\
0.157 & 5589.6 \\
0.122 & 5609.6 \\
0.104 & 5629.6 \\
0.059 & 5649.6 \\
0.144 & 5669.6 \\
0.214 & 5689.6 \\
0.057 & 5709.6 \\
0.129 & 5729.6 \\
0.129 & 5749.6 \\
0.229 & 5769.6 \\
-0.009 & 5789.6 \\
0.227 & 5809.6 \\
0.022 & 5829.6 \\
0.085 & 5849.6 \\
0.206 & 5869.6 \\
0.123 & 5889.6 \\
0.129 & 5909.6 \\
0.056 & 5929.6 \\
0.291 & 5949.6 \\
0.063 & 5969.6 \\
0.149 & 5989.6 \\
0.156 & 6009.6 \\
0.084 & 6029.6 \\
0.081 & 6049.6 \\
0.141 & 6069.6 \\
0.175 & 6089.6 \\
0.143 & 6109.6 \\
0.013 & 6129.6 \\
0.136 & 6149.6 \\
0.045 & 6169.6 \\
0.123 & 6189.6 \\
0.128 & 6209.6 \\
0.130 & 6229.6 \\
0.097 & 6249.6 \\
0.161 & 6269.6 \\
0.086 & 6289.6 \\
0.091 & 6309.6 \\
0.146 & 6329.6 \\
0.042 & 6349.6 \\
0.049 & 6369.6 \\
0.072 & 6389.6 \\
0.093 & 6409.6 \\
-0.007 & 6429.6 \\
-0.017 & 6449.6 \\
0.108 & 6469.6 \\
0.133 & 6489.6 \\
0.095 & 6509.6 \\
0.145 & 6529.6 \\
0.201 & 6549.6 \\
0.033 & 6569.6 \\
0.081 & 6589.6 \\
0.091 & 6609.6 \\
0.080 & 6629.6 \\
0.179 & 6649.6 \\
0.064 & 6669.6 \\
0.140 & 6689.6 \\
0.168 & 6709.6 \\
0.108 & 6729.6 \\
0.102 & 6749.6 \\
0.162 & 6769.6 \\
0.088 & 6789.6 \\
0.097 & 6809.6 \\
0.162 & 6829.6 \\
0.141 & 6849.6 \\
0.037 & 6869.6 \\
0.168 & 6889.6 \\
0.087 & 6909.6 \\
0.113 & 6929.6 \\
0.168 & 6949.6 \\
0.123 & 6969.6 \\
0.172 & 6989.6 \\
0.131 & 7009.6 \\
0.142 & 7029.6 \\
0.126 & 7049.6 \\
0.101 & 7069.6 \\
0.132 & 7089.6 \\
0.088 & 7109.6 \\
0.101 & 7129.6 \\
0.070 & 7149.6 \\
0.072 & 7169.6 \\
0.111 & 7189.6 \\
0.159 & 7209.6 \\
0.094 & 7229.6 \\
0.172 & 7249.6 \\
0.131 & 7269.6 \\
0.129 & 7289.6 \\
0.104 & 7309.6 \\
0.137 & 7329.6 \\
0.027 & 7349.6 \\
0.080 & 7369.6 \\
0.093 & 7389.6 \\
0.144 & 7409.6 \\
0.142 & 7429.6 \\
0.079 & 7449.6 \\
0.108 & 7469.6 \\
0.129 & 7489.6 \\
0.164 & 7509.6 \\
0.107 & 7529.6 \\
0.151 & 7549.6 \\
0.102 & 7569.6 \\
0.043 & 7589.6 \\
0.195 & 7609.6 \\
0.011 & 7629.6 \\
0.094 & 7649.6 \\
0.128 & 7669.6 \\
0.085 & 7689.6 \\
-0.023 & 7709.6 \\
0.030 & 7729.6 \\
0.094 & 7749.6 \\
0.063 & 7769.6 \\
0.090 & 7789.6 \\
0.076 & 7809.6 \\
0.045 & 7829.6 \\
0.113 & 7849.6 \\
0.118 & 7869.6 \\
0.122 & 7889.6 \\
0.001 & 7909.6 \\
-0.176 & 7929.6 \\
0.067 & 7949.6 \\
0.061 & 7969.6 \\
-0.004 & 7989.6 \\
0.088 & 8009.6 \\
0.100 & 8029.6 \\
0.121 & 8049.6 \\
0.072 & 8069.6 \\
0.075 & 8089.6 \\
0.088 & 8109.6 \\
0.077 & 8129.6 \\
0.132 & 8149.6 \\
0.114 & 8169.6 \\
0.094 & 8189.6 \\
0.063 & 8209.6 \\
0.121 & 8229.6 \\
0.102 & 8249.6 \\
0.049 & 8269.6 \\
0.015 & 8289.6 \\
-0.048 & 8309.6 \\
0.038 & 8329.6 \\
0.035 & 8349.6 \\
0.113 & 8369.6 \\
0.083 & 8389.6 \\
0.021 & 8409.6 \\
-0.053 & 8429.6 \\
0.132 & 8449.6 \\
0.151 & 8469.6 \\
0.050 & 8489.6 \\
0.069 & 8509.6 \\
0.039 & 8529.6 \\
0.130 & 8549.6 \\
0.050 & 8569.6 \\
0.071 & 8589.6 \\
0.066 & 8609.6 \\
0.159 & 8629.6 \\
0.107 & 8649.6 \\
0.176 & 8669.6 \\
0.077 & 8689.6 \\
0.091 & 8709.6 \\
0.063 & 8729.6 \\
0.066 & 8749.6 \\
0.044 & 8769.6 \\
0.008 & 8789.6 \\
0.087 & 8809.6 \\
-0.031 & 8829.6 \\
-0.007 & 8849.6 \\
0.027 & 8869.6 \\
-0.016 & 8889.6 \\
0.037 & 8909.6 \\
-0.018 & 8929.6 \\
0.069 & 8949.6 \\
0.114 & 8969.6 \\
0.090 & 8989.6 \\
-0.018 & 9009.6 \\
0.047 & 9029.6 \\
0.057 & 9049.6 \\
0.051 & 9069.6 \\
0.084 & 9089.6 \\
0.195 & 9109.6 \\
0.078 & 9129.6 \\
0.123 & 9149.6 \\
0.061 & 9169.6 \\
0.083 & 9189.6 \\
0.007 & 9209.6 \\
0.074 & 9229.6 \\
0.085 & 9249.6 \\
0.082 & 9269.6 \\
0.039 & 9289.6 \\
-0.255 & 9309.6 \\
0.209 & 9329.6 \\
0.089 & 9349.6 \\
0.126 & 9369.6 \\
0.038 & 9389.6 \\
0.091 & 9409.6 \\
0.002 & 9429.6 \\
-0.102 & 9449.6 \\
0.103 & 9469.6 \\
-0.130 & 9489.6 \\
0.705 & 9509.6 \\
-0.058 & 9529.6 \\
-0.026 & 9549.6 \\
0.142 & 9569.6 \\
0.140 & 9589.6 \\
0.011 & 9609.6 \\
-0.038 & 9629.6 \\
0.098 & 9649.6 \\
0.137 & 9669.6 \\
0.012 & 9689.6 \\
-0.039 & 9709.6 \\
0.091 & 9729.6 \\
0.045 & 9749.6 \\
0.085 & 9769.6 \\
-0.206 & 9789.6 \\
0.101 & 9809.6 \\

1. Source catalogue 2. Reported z 1.552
